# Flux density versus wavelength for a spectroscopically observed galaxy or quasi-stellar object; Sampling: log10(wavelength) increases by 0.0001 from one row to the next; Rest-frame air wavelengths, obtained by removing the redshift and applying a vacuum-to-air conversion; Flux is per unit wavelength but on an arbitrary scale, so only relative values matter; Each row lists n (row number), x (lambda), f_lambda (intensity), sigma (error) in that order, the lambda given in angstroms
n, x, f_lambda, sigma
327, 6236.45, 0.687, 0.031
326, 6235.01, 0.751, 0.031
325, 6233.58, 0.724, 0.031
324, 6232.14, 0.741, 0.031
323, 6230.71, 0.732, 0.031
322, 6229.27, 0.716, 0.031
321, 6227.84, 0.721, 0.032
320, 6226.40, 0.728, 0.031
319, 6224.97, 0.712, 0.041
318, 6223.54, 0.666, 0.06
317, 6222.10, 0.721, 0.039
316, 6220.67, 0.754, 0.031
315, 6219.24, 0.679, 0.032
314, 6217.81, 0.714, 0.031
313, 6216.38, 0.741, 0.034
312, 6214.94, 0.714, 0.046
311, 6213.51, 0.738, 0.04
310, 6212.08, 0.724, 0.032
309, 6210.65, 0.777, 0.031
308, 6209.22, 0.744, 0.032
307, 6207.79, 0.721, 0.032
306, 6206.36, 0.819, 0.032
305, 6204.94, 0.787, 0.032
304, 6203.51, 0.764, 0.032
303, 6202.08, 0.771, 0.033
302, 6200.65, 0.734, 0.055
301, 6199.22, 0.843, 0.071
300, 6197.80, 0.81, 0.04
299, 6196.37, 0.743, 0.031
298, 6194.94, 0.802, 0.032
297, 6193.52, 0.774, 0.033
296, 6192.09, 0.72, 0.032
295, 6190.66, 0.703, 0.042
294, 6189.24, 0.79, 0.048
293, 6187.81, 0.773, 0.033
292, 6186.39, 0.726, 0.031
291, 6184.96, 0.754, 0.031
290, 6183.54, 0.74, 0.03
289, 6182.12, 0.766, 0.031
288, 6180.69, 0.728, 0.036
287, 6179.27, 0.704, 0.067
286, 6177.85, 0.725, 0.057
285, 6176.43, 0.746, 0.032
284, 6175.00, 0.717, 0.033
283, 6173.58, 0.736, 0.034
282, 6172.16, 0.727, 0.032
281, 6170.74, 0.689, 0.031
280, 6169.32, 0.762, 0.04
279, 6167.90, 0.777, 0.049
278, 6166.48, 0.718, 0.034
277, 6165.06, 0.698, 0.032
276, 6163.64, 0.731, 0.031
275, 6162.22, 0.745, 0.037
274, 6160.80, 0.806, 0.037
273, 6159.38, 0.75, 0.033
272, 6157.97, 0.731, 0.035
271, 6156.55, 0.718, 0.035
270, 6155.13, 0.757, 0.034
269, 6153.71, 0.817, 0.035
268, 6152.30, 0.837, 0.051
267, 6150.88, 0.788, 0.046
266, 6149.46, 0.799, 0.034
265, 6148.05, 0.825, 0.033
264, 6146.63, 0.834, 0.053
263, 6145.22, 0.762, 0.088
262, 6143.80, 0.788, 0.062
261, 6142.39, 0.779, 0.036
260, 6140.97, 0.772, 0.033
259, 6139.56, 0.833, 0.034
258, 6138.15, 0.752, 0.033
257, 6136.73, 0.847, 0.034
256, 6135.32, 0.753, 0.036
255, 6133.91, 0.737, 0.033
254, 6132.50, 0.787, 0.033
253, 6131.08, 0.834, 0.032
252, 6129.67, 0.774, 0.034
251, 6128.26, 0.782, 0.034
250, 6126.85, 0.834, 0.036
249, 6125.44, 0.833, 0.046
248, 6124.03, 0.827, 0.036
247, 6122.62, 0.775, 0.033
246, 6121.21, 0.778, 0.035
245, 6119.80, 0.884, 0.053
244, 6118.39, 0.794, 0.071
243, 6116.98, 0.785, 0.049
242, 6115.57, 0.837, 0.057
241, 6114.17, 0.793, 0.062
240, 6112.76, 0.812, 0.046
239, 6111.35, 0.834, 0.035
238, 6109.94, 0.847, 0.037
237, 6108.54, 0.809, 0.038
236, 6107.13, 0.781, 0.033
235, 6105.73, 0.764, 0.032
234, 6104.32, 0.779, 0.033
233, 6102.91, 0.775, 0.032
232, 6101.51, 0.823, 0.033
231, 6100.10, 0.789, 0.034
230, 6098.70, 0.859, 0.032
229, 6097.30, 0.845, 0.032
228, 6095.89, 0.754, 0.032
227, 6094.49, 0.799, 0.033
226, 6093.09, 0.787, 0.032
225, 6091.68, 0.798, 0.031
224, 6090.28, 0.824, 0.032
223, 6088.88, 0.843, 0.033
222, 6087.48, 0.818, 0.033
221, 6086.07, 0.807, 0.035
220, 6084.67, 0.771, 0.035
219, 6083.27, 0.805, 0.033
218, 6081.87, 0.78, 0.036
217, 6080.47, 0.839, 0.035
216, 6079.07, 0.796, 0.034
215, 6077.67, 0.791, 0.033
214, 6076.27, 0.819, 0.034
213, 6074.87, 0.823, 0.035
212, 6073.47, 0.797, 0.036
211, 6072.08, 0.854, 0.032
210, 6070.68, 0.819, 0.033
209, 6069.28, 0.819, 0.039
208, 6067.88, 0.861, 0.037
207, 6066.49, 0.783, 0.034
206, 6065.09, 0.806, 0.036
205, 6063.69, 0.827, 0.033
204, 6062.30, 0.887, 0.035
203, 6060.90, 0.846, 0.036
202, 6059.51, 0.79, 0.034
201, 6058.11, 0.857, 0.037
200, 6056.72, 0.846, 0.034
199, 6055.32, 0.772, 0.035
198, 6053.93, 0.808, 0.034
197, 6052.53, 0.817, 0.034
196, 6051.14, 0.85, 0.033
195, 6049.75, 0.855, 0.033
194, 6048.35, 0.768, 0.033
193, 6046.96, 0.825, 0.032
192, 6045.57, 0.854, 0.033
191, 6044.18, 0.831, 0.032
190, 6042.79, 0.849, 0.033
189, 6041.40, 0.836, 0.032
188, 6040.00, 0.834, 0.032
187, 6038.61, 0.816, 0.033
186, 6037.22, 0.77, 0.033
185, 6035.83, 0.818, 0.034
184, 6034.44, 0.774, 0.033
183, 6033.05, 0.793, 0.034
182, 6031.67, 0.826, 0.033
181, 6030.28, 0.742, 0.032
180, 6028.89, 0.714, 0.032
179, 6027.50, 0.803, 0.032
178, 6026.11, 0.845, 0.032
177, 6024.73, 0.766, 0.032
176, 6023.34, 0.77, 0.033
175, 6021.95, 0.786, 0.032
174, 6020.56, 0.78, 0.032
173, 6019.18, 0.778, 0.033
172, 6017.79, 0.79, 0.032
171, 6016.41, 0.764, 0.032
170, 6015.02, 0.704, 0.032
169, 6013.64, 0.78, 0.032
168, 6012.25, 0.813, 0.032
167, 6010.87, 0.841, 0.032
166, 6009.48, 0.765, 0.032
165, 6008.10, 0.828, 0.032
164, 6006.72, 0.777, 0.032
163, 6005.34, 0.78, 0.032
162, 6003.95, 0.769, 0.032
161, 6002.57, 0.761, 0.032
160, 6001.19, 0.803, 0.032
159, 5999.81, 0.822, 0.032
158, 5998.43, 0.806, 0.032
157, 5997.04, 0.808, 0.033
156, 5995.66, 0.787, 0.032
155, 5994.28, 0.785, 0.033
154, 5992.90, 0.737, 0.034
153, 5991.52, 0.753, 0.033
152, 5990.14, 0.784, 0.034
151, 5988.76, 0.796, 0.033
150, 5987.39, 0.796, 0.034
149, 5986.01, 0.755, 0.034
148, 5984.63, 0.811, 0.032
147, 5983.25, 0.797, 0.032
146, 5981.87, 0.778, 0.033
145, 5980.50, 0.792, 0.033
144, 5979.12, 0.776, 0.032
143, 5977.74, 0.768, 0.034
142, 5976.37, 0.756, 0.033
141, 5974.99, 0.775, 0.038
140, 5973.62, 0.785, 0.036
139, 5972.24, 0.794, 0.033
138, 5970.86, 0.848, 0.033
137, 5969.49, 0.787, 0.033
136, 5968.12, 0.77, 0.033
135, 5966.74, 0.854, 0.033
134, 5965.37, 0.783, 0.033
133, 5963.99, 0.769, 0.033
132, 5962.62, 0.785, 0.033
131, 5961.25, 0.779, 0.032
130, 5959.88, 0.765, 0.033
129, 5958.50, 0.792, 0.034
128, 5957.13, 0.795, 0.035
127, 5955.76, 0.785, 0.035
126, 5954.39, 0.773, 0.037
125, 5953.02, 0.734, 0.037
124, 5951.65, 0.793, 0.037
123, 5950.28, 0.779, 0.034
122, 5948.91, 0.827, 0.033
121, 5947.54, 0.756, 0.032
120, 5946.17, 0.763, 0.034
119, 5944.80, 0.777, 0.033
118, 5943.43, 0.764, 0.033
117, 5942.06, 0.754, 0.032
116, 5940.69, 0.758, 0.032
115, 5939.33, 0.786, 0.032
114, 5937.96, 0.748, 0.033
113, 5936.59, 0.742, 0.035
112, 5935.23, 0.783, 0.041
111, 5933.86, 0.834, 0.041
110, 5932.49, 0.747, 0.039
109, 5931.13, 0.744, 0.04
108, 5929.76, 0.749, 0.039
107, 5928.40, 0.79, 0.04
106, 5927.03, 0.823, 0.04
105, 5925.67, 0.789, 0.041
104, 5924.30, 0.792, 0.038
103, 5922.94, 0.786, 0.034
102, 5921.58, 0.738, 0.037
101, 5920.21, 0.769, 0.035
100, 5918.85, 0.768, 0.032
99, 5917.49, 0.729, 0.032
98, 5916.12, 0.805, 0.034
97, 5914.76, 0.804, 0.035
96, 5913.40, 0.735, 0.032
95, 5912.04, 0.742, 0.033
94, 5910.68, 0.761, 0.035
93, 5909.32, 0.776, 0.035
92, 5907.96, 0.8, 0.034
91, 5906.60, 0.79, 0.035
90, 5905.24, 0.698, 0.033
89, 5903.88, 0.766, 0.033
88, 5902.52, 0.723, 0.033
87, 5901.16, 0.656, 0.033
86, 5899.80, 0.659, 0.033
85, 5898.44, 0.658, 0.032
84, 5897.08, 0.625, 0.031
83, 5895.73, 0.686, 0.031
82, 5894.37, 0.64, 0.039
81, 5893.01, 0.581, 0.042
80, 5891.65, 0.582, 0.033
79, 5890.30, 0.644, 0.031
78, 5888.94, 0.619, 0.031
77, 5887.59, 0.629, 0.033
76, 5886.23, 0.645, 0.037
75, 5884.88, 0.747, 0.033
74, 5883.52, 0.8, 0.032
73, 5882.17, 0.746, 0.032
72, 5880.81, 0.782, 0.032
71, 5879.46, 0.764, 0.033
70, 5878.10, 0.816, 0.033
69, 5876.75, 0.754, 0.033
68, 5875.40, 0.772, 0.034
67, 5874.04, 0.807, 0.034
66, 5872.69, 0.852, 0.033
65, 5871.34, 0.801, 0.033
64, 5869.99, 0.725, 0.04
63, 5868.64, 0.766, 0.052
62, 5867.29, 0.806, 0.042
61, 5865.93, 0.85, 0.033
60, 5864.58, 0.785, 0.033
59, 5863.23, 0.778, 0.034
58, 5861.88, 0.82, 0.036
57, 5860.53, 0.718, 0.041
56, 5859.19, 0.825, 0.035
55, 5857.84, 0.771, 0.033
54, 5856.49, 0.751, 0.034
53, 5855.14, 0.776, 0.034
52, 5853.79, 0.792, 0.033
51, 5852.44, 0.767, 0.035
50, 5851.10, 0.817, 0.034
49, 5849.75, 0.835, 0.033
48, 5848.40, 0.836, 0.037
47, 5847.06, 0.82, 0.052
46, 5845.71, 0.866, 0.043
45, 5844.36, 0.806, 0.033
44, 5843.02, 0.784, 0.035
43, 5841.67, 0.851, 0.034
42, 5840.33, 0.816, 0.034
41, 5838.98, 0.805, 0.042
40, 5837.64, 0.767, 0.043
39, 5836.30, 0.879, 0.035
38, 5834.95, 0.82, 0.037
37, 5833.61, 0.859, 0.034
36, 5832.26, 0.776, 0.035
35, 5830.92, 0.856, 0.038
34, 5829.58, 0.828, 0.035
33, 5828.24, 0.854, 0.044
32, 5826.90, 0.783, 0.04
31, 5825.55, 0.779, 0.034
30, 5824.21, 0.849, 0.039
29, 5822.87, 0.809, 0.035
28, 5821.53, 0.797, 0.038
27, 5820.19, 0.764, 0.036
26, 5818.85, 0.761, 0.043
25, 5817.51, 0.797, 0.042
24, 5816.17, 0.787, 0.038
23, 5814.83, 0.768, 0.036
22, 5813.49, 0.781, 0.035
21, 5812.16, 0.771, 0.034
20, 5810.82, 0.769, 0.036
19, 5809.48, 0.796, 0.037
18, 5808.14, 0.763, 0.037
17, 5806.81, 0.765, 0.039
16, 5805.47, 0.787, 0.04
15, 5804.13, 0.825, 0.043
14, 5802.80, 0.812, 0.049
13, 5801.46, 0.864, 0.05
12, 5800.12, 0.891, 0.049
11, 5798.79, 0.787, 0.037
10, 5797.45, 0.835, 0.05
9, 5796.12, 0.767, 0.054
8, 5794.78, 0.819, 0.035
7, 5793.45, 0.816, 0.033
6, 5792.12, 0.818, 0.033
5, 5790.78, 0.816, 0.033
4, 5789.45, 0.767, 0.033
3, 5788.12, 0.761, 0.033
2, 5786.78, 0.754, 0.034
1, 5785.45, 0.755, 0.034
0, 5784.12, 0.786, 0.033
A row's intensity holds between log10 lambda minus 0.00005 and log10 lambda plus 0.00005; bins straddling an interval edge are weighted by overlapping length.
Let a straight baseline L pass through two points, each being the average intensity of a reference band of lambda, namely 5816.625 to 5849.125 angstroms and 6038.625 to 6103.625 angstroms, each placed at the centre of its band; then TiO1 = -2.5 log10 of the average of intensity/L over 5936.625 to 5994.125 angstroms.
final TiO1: 0.05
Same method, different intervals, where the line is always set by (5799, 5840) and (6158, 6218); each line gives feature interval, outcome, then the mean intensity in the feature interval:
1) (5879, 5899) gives 0.18 mag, 0.676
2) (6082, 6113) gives -0.06 mag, 0.805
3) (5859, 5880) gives 0.01 mag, 0.789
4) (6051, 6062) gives -0.07 mag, 0.824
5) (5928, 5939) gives 0.03 mag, 0.767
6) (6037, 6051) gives -0.08 mag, 0.827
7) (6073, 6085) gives -0.05 mag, 0.803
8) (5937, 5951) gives 0.02 mag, 0.77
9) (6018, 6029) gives -0.01 mag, 0.784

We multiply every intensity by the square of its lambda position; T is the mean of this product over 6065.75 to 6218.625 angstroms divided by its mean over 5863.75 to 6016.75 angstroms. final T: 1.09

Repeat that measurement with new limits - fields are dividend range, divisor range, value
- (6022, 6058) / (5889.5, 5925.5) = 1.17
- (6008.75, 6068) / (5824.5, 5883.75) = 1.07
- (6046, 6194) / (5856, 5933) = 1.14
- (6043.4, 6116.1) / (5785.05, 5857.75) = 1.11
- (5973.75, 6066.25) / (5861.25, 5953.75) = 1.10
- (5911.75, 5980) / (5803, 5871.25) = 1.01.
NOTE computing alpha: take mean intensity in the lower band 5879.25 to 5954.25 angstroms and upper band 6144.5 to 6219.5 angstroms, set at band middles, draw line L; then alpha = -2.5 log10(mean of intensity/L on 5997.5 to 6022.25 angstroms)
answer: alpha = -0.058 mag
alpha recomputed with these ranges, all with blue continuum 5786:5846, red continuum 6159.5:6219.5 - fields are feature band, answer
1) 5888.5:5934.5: 0.09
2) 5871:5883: 0.01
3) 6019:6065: -0.06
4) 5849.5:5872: 0.02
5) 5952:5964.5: 0.01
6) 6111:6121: -0.08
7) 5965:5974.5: -0.03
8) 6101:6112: -0.06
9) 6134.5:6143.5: -0.05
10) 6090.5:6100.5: -0.06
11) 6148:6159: -0.04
